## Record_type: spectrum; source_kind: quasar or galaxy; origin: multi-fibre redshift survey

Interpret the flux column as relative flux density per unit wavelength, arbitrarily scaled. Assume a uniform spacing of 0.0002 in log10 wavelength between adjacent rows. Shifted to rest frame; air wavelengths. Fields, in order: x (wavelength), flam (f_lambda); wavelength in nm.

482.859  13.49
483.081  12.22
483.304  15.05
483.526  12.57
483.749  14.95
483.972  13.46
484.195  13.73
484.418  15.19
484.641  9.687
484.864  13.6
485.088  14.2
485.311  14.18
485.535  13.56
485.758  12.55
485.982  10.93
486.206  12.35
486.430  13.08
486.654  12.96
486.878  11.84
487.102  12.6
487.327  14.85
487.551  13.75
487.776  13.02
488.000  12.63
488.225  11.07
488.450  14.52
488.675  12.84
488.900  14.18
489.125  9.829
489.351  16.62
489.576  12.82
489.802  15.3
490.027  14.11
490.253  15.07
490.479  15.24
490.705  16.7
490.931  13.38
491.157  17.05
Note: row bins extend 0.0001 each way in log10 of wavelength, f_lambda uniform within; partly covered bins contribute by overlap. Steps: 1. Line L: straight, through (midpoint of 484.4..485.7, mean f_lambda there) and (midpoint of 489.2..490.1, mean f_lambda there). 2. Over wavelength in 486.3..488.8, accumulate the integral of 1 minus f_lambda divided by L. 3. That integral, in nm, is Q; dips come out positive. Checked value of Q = 0.17 nm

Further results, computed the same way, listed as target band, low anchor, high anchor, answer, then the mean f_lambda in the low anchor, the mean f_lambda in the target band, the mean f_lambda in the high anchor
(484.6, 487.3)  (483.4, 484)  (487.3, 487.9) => 0.187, 13.7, 12.8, 13.7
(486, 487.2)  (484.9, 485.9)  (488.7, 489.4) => 0.087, 13.5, 12.4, 13.2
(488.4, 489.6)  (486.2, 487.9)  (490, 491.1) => 0.062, 13.1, 13.5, 15.1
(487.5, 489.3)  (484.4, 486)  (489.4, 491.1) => 0.167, 13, 12.8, 14.8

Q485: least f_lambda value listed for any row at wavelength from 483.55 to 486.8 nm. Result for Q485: 9.687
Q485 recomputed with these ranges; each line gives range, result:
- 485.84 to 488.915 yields 10.93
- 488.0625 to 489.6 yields 9.829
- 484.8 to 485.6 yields 13.56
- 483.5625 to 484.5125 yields 13.46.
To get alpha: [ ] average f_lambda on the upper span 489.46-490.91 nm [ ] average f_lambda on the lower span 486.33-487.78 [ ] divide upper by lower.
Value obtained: 1.1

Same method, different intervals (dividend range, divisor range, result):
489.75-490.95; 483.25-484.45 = 1.07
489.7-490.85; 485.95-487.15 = 1.23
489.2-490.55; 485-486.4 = 1.14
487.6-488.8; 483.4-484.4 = 0.93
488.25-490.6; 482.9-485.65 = 1.03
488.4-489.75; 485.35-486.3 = 1.08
